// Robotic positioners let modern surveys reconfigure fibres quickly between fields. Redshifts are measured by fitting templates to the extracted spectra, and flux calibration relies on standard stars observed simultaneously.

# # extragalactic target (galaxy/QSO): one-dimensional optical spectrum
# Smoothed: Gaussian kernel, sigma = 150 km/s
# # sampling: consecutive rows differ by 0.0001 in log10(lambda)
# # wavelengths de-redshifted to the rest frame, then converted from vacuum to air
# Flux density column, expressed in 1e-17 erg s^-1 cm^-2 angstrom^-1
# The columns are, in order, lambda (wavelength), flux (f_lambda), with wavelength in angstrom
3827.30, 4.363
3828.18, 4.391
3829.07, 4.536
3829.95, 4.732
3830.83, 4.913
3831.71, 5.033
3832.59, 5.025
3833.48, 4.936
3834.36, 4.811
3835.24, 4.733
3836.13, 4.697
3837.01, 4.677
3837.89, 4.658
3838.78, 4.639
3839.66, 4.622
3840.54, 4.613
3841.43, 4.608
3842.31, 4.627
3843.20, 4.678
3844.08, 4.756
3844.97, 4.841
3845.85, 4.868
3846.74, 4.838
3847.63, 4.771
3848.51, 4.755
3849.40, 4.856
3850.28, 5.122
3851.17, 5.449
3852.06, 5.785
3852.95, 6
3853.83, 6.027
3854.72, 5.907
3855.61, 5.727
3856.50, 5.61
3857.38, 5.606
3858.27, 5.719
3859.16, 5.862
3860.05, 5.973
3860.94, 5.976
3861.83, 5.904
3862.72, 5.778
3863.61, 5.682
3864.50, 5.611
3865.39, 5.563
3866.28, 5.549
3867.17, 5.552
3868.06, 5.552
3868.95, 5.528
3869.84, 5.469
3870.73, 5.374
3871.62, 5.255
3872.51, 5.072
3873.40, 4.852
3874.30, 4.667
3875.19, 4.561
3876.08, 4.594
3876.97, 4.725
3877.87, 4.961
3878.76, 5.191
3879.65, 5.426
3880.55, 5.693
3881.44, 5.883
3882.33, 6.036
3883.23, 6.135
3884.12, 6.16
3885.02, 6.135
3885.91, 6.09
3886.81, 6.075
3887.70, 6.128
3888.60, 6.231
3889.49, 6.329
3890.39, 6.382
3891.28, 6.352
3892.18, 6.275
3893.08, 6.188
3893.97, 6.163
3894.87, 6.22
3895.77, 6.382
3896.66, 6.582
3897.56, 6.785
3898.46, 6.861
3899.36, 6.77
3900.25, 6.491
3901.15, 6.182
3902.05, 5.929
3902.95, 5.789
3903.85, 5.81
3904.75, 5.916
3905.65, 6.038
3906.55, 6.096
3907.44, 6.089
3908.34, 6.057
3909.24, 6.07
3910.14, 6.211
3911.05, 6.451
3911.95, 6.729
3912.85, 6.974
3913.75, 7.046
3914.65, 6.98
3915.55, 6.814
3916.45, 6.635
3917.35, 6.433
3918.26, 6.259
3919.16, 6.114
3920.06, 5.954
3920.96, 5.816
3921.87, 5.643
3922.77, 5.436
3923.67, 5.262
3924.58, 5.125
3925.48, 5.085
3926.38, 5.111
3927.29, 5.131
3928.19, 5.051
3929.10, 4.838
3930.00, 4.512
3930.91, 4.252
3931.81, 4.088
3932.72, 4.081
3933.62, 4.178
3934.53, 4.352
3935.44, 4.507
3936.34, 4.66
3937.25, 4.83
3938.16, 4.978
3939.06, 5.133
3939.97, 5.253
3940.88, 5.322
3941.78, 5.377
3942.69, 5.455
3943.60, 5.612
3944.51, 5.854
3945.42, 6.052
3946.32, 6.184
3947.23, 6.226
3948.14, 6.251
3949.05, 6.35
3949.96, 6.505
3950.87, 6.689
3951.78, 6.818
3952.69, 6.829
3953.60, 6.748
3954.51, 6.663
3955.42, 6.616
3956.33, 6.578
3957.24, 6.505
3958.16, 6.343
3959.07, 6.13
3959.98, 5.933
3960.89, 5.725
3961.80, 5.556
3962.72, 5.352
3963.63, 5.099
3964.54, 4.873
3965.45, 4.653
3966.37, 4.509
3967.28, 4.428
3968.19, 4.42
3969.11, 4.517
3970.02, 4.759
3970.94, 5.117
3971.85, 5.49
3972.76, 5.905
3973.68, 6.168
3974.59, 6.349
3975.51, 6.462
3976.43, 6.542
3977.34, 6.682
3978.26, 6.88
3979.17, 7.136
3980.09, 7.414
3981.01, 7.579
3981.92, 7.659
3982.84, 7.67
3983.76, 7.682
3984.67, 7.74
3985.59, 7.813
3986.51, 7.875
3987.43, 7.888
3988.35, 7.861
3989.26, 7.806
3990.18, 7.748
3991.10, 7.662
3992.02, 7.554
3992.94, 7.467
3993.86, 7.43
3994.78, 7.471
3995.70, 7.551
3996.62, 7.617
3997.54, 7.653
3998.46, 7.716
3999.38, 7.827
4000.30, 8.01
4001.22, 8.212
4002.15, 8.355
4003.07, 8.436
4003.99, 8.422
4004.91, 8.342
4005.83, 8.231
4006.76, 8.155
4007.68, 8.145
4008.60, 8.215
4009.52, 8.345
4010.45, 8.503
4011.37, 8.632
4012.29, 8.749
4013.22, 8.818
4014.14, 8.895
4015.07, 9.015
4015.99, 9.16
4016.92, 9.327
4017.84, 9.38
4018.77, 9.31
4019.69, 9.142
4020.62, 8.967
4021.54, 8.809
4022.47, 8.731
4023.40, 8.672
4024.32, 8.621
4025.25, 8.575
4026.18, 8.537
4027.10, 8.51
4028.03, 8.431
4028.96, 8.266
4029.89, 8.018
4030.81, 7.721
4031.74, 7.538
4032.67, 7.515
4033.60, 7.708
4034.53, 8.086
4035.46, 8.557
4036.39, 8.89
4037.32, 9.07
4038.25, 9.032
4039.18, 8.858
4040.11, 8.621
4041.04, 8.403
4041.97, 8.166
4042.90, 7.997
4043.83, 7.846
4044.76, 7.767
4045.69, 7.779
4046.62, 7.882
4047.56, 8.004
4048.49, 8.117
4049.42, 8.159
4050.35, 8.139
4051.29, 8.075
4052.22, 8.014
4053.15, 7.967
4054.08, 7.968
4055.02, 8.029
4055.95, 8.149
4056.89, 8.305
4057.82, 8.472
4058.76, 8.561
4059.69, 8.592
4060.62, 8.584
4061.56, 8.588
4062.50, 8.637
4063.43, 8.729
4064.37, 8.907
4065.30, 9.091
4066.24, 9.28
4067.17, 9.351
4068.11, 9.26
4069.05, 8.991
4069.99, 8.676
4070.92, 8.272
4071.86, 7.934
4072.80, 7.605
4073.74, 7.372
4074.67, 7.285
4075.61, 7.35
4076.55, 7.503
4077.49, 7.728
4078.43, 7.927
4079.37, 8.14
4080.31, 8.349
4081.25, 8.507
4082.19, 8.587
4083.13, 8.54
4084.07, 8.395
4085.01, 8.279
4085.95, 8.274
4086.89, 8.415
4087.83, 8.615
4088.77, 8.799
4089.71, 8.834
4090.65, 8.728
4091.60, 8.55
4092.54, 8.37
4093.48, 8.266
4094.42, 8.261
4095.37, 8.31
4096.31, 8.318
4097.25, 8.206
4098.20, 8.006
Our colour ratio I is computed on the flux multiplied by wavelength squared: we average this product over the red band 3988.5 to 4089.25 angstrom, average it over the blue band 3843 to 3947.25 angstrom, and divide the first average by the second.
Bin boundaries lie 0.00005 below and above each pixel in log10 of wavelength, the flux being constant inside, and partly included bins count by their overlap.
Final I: 1.58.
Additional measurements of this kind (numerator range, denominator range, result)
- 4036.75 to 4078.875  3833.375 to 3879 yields 1.77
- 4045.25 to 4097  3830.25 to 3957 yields 1.62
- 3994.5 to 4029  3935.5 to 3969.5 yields 1.53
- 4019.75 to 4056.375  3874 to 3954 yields 1.52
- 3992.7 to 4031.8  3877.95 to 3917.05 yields 1.42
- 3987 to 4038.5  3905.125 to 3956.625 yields 1.50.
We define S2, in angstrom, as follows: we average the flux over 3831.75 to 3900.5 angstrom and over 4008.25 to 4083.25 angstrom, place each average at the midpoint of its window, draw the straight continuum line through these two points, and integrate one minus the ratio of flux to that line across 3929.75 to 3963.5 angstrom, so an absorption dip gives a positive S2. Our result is 5.9 angstrom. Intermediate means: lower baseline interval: 5.52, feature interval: 5.64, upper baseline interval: 8.4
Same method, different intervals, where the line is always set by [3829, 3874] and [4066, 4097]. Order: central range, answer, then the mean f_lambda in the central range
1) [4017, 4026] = -1.7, 8.92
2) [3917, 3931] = 1.8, 5.39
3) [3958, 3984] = 3.4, 5.95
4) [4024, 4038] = -1.2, 8.27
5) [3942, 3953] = 0.5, 6.21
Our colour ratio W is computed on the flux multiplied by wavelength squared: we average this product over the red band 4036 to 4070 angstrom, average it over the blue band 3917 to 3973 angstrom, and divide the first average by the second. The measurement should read 1.63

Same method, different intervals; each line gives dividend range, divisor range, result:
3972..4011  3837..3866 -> 1.55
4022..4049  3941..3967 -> 1.45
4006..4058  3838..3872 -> 1.72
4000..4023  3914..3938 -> 1.71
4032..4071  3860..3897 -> 1.60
